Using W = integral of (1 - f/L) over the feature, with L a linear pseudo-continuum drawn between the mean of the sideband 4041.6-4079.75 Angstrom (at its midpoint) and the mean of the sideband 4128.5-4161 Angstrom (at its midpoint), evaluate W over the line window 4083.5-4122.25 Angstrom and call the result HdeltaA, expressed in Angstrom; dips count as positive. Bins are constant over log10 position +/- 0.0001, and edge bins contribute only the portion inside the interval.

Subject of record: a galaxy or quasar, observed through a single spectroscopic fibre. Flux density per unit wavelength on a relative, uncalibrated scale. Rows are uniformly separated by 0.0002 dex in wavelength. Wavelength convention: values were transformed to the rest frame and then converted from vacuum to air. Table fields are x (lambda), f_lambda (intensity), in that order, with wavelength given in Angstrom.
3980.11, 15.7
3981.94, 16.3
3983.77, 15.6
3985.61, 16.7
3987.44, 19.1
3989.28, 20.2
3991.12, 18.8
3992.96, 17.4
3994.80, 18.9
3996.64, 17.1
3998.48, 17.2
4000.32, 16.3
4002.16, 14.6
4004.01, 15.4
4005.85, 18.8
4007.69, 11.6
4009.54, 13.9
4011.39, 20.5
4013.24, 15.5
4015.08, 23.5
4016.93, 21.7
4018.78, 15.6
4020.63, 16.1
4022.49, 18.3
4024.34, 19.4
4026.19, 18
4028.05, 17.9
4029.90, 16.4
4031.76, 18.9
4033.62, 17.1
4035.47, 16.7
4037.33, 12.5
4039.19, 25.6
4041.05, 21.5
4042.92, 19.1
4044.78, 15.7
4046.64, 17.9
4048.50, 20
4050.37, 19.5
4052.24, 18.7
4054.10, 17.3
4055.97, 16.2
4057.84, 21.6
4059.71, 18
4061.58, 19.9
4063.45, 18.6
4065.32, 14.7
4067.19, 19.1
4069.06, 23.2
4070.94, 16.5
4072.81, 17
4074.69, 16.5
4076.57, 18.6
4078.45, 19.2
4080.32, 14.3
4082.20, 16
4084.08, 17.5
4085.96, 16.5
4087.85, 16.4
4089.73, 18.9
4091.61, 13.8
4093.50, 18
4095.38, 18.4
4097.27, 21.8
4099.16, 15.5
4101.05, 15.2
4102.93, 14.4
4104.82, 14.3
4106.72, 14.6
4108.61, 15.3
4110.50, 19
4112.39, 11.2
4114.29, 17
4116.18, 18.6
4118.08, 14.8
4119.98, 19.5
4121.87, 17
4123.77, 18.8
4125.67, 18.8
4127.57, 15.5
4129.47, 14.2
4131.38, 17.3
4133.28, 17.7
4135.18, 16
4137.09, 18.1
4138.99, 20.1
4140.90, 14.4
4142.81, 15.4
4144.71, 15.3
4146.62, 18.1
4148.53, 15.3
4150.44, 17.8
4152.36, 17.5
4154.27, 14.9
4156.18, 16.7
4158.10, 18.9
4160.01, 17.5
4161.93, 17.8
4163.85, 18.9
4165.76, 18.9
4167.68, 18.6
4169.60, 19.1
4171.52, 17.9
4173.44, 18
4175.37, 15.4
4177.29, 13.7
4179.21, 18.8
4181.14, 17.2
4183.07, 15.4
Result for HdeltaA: 2.3 Angstrom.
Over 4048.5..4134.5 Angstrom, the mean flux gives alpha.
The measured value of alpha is 17.2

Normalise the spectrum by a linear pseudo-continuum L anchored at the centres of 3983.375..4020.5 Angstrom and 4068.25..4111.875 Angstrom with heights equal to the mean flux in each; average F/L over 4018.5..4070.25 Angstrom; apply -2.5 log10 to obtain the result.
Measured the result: -0.07 mag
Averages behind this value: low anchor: 17.4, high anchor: 16.9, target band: 18.4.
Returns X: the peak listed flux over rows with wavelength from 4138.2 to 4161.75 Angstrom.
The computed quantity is 20.1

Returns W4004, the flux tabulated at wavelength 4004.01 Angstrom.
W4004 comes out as 15.4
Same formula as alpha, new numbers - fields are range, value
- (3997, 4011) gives 15.7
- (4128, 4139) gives 16.9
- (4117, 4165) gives 17.1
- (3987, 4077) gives 18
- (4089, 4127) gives 16.7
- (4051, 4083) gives 18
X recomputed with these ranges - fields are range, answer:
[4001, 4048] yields 25.6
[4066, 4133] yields 23.2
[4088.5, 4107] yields 21.8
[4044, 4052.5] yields 20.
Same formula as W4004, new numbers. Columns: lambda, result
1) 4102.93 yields 14.4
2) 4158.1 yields 18.9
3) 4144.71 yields 15.3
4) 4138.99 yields 20.1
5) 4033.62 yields 17.1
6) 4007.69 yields 11.6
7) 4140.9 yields 14.4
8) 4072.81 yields 17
